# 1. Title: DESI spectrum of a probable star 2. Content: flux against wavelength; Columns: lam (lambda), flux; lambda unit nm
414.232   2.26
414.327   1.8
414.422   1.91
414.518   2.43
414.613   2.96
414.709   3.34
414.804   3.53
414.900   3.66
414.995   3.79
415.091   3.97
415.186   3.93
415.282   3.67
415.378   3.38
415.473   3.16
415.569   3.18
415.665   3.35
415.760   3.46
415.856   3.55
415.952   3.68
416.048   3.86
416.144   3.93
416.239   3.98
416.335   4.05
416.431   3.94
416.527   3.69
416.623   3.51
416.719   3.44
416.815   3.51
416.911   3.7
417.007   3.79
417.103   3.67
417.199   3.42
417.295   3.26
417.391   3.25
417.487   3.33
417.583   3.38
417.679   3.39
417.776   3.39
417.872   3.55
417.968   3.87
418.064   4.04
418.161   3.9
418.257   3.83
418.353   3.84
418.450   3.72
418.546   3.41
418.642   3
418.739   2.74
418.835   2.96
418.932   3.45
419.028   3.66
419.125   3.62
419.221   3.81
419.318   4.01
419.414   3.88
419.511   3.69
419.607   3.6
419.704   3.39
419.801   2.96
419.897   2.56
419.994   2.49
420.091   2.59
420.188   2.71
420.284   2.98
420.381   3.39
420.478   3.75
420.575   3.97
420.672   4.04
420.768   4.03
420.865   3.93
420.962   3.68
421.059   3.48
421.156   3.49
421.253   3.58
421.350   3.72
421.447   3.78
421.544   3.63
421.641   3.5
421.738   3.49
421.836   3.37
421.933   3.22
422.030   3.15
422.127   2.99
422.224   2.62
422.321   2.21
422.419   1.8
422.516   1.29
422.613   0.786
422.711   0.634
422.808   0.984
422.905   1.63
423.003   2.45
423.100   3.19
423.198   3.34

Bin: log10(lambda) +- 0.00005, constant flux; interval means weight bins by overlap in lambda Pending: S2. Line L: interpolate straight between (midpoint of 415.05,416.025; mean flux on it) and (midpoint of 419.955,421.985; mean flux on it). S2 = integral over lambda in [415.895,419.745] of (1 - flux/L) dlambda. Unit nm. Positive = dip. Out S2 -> -0.10 nm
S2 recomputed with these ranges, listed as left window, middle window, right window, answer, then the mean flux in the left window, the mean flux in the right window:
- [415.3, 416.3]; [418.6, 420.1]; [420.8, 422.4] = 0.06 nm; 3.56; 3.34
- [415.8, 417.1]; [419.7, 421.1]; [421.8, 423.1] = -0.36 nm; 3.73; 2.12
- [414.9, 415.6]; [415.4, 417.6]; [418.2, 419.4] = 0.00 nm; 3.6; 3.52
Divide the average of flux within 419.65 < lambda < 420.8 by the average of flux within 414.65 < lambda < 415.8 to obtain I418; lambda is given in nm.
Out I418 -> 0.91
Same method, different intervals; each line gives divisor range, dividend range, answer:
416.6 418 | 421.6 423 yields 0.65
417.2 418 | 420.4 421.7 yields 1.09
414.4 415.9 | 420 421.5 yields 1.05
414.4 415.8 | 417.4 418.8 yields 1.05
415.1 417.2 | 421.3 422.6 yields 0.80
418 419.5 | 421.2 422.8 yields 0.75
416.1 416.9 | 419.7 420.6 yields 0.81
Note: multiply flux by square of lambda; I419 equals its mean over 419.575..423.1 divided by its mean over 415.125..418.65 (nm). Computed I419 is 0.83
